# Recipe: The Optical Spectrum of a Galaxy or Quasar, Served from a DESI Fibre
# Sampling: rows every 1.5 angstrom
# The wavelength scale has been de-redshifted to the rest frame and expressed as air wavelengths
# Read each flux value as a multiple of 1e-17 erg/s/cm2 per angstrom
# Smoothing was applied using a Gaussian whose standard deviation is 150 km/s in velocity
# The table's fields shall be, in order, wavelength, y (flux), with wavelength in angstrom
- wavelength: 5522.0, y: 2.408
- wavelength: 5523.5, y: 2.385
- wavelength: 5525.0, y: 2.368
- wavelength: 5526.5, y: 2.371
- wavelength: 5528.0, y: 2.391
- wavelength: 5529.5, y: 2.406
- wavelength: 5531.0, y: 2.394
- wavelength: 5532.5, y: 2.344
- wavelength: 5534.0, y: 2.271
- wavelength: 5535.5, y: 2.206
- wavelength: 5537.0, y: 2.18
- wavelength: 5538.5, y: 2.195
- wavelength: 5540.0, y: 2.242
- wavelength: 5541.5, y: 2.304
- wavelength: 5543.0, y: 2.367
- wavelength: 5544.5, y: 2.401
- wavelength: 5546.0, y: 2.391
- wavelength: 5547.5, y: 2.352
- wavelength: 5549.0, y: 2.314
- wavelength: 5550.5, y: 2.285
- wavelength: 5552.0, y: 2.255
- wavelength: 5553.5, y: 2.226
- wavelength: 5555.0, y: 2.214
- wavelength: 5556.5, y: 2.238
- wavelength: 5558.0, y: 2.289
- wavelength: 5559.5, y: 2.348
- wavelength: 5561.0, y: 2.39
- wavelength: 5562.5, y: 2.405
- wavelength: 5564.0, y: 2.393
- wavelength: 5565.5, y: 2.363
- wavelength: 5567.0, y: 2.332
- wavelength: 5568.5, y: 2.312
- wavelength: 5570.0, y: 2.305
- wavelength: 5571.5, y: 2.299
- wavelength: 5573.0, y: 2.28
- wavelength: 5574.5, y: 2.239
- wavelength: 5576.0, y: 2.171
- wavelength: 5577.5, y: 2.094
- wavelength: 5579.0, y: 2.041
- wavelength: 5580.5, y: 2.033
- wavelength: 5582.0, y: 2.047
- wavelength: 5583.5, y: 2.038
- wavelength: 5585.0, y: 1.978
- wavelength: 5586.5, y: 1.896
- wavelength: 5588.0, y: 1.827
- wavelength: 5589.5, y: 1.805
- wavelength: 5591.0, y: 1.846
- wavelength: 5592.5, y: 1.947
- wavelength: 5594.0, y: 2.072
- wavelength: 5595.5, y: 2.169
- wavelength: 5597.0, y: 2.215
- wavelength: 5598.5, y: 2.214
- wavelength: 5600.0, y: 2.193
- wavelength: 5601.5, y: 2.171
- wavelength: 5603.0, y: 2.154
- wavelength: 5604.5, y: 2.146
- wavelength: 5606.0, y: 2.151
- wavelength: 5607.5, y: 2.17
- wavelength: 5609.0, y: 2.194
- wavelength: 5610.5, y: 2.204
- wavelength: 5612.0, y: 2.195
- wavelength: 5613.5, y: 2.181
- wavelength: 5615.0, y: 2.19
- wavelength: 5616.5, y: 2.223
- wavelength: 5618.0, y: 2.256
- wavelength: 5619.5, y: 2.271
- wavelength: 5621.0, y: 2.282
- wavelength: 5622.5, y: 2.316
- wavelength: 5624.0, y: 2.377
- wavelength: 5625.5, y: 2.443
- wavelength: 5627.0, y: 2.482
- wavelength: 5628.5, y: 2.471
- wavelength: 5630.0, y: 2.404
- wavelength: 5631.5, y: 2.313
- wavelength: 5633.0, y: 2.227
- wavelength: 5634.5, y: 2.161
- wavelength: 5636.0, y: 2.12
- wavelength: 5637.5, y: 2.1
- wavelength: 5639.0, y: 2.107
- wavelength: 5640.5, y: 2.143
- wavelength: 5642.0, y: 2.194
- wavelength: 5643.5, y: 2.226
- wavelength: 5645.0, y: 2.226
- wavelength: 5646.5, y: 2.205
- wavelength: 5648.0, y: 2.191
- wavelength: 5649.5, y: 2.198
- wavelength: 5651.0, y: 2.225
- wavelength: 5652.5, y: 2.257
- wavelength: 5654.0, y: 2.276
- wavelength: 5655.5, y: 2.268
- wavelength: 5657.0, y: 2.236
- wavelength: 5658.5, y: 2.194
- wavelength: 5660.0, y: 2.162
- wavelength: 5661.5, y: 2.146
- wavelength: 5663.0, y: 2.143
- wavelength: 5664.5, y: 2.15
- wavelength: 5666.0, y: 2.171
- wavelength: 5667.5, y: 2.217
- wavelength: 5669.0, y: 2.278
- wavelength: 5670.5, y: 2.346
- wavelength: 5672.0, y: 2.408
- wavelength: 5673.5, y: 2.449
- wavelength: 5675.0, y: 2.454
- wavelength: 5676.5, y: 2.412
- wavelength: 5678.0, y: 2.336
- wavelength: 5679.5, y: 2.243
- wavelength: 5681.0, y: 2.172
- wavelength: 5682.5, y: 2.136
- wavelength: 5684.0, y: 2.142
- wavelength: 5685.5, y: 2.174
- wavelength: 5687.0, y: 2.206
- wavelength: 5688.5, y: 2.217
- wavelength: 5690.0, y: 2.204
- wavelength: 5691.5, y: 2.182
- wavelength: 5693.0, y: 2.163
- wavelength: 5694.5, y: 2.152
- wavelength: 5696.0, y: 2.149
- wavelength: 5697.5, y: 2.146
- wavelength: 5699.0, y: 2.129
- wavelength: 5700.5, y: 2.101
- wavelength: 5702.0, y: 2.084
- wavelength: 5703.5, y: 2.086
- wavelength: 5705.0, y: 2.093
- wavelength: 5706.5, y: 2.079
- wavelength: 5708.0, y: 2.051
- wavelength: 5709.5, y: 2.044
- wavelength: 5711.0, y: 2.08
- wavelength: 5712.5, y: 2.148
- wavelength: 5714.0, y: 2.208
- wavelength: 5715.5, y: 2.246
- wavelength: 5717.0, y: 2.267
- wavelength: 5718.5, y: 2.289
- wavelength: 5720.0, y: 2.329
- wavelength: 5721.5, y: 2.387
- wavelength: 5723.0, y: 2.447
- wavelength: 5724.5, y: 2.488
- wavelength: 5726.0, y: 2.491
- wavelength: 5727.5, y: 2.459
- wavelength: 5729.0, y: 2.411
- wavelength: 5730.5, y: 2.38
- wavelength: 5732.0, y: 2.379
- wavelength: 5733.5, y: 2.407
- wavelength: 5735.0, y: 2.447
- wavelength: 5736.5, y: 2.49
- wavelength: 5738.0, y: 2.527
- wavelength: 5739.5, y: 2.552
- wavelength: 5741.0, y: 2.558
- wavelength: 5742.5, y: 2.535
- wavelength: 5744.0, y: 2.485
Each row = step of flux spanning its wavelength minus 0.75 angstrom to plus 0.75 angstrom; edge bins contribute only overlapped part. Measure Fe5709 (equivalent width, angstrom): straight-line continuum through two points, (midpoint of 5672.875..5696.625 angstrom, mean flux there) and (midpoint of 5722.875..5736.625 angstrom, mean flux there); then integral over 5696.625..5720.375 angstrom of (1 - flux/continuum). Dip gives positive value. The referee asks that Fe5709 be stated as 2.0 angstrom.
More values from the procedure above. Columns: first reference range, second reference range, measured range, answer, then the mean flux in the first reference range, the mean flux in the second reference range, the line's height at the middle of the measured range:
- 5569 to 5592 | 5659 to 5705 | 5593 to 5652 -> -2.8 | 2.06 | 2.21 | 2.12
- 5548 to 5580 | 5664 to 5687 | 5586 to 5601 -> 1.7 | 2.27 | 2.27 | 2.27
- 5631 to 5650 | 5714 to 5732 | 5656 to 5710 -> 2.0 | 2.18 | 2.37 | 2.28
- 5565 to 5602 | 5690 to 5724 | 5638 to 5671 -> -0.8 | 2.11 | 2.18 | 2.15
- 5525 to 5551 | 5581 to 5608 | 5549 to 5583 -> -1.0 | 2.32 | 2.06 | 2.19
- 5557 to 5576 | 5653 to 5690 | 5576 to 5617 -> 3.8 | 2.32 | 2.25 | 2.3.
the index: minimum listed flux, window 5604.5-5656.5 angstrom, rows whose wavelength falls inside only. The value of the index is 2.1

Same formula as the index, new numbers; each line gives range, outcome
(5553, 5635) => 1.805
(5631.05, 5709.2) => 2.051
